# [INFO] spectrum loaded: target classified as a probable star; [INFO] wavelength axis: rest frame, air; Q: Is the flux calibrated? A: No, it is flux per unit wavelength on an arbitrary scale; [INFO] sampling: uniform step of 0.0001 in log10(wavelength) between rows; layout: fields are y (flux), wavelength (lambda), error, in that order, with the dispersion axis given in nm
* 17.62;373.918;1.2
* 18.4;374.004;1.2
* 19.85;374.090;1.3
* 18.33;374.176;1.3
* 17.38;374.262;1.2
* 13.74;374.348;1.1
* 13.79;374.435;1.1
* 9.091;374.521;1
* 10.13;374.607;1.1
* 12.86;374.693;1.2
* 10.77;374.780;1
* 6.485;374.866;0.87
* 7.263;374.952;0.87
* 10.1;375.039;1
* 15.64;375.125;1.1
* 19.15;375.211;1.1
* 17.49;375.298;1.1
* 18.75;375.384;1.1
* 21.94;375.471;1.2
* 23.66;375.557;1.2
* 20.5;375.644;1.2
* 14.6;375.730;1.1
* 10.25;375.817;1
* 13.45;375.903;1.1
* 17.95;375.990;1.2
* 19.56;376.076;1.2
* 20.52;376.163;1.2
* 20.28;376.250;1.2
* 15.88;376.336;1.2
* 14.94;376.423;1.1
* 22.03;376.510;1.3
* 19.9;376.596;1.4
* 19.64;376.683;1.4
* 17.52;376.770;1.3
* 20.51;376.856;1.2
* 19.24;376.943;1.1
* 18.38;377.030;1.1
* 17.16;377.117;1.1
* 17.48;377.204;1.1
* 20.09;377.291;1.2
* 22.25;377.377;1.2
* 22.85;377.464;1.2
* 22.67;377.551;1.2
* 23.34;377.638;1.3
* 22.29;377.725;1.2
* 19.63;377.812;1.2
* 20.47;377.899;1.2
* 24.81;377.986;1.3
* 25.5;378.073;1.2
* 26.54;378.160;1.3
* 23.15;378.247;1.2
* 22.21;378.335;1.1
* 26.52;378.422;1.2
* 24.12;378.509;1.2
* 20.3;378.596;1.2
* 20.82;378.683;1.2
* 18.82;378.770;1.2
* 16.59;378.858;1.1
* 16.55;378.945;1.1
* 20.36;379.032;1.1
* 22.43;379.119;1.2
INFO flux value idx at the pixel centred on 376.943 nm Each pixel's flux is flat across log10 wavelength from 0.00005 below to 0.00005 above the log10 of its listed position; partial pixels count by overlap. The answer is 19.24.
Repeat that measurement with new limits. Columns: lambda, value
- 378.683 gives 20.82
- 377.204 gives 17.48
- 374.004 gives 18.4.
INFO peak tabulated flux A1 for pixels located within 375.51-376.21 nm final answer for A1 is 23.66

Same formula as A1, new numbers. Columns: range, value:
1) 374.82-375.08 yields 10.1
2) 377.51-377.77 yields 23.34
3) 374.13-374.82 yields 18.33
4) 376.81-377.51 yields 22.85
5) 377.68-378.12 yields 25.5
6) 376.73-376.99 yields 20.51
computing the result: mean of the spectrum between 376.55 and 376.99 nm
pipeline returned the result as 19.4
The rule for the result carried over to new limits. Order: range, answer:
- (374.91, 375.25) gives 13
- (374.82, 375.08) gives 7.97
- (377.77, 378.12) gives 22.7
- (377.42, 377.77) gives 22.8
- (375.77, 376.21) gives 16.3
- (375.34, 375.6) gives 21.5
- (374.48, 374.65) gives 9.64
